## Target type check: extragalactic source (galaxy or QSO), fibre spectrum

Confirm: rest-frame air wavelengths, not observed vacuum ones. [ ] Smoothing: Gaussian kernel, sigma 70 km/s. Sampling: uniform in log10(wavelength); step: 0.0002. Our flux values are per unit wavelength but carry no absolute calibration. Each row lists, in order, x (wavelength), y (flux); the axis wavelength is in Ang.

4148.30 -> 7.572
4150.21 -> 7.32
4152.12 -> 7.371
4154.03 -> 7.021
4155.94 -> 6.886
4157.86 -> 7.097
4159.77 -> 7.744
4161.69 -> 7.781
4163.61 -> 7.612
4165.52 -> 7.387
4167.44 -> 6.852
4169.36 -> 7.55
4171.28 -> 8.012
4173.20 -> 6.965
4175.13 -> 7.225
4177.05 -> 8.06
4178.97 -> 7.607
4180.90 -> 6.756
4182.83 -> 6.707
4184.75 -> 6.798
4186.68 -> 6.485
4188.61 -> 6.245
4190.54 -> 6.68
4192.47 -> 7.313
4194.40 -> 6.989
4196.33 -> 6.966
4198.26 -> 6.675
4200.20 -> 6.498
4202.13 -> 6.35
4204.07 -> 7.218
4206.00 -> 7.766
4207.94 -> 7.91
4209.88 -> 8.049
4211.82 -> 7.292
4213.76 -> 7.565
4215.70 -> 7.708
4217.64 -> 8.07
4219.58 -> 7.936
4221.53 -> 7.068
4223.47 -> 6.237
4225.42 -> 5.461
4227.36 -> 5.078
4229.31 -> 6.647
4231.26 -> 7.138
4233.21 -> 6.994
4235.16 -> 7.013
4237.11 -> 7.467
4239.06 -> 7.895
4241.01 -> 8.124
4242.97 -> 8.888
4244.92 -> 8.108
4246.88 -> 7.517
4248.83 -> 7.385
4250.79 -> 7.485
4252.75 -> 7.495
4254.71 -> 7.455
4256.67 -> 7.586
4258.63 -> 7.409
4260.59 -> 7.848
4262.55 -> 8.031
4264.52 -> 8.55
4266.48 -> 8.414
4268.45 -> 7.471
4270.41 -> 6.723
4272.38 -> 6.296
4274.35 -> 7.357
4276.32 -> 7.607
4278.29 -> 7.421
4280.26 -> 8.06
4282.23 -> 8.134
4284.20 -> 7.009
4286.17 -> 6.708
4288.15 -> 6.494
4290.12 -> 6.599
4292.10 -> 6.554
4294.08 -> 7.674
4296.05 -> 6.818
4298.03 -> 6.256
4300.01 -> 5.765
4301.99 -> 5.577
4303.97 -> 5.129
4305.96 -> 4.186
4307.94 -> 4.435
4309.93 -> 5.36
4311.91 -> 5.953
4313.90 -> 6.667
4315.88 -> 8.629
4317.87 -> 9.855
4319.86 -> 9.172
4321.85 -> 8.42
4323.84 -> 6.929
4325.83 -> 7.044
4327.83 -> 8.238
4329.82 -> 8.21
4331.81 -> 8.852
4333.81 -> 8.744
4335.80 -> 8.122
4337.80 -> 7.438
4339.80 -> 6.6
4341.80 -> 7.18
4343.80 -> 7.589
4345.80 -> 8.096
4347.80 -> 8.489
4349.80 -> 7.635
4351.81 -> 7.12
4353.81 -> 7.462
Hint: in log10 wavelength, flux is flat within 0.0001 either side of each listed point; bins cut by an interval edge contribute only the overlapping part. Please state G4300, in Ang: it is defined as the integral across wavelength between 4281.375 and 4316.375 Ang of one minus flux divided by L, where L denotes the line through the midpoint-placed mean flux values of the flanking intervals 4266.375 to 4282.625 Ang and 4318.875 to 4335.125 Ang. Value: 6.67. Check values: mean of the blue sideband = 7.42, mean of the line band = 6.29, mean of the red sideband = 8.2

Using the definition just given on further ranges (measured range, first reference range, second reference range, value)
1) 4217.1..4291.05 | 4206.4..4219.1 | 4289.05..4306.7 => -4.5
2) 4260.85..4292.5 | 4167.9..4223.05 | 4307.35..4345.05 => 0.3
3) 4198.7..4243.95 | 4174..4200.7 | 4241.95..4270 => 0.8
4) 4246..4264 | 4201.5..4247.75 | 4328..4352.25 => -0.3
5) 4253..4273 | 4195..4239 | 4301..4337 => -1.3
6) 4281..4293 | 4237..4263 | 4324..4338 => 1.5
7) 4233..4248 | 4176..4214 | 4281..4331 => -1.7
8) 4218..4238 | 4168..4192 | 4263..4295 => 1.3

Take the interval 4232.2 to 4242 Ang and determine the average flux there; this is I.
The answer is 7.5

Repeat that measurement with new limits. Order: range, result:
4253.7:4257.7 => 7.52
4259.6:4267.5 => 8.2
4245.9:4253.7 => 7.47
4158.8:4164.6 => 7.72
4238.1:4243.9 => 8.29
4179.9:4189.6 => 6.6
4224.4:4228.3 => 5.28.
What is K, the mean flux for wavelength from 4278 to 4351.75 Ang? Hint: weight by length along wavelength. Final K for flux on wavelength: 7.19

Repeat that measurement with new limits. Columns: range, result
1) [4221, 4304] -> 7.16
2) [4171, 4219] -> 7.19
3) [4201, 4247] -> 7.31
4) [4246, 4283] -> 7.59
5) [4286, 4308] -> 6.06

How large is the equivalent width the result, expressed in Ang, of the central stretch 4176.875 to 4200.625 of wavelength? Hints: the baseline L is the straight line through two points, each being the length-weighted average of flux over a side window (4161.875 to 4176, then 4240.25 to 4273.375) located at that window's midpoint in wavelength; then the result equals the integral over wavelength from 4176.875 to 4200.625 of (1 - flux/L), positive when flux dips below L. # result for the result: 1.9 Ang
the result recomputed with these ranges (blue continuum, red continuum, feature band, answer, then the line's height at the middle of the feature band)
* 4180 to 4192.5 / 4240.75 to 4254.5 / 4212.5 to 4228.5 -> 0.9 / 7.31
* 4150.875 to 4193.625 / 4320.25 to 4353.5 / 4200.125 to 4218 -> -0.3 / 7.33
